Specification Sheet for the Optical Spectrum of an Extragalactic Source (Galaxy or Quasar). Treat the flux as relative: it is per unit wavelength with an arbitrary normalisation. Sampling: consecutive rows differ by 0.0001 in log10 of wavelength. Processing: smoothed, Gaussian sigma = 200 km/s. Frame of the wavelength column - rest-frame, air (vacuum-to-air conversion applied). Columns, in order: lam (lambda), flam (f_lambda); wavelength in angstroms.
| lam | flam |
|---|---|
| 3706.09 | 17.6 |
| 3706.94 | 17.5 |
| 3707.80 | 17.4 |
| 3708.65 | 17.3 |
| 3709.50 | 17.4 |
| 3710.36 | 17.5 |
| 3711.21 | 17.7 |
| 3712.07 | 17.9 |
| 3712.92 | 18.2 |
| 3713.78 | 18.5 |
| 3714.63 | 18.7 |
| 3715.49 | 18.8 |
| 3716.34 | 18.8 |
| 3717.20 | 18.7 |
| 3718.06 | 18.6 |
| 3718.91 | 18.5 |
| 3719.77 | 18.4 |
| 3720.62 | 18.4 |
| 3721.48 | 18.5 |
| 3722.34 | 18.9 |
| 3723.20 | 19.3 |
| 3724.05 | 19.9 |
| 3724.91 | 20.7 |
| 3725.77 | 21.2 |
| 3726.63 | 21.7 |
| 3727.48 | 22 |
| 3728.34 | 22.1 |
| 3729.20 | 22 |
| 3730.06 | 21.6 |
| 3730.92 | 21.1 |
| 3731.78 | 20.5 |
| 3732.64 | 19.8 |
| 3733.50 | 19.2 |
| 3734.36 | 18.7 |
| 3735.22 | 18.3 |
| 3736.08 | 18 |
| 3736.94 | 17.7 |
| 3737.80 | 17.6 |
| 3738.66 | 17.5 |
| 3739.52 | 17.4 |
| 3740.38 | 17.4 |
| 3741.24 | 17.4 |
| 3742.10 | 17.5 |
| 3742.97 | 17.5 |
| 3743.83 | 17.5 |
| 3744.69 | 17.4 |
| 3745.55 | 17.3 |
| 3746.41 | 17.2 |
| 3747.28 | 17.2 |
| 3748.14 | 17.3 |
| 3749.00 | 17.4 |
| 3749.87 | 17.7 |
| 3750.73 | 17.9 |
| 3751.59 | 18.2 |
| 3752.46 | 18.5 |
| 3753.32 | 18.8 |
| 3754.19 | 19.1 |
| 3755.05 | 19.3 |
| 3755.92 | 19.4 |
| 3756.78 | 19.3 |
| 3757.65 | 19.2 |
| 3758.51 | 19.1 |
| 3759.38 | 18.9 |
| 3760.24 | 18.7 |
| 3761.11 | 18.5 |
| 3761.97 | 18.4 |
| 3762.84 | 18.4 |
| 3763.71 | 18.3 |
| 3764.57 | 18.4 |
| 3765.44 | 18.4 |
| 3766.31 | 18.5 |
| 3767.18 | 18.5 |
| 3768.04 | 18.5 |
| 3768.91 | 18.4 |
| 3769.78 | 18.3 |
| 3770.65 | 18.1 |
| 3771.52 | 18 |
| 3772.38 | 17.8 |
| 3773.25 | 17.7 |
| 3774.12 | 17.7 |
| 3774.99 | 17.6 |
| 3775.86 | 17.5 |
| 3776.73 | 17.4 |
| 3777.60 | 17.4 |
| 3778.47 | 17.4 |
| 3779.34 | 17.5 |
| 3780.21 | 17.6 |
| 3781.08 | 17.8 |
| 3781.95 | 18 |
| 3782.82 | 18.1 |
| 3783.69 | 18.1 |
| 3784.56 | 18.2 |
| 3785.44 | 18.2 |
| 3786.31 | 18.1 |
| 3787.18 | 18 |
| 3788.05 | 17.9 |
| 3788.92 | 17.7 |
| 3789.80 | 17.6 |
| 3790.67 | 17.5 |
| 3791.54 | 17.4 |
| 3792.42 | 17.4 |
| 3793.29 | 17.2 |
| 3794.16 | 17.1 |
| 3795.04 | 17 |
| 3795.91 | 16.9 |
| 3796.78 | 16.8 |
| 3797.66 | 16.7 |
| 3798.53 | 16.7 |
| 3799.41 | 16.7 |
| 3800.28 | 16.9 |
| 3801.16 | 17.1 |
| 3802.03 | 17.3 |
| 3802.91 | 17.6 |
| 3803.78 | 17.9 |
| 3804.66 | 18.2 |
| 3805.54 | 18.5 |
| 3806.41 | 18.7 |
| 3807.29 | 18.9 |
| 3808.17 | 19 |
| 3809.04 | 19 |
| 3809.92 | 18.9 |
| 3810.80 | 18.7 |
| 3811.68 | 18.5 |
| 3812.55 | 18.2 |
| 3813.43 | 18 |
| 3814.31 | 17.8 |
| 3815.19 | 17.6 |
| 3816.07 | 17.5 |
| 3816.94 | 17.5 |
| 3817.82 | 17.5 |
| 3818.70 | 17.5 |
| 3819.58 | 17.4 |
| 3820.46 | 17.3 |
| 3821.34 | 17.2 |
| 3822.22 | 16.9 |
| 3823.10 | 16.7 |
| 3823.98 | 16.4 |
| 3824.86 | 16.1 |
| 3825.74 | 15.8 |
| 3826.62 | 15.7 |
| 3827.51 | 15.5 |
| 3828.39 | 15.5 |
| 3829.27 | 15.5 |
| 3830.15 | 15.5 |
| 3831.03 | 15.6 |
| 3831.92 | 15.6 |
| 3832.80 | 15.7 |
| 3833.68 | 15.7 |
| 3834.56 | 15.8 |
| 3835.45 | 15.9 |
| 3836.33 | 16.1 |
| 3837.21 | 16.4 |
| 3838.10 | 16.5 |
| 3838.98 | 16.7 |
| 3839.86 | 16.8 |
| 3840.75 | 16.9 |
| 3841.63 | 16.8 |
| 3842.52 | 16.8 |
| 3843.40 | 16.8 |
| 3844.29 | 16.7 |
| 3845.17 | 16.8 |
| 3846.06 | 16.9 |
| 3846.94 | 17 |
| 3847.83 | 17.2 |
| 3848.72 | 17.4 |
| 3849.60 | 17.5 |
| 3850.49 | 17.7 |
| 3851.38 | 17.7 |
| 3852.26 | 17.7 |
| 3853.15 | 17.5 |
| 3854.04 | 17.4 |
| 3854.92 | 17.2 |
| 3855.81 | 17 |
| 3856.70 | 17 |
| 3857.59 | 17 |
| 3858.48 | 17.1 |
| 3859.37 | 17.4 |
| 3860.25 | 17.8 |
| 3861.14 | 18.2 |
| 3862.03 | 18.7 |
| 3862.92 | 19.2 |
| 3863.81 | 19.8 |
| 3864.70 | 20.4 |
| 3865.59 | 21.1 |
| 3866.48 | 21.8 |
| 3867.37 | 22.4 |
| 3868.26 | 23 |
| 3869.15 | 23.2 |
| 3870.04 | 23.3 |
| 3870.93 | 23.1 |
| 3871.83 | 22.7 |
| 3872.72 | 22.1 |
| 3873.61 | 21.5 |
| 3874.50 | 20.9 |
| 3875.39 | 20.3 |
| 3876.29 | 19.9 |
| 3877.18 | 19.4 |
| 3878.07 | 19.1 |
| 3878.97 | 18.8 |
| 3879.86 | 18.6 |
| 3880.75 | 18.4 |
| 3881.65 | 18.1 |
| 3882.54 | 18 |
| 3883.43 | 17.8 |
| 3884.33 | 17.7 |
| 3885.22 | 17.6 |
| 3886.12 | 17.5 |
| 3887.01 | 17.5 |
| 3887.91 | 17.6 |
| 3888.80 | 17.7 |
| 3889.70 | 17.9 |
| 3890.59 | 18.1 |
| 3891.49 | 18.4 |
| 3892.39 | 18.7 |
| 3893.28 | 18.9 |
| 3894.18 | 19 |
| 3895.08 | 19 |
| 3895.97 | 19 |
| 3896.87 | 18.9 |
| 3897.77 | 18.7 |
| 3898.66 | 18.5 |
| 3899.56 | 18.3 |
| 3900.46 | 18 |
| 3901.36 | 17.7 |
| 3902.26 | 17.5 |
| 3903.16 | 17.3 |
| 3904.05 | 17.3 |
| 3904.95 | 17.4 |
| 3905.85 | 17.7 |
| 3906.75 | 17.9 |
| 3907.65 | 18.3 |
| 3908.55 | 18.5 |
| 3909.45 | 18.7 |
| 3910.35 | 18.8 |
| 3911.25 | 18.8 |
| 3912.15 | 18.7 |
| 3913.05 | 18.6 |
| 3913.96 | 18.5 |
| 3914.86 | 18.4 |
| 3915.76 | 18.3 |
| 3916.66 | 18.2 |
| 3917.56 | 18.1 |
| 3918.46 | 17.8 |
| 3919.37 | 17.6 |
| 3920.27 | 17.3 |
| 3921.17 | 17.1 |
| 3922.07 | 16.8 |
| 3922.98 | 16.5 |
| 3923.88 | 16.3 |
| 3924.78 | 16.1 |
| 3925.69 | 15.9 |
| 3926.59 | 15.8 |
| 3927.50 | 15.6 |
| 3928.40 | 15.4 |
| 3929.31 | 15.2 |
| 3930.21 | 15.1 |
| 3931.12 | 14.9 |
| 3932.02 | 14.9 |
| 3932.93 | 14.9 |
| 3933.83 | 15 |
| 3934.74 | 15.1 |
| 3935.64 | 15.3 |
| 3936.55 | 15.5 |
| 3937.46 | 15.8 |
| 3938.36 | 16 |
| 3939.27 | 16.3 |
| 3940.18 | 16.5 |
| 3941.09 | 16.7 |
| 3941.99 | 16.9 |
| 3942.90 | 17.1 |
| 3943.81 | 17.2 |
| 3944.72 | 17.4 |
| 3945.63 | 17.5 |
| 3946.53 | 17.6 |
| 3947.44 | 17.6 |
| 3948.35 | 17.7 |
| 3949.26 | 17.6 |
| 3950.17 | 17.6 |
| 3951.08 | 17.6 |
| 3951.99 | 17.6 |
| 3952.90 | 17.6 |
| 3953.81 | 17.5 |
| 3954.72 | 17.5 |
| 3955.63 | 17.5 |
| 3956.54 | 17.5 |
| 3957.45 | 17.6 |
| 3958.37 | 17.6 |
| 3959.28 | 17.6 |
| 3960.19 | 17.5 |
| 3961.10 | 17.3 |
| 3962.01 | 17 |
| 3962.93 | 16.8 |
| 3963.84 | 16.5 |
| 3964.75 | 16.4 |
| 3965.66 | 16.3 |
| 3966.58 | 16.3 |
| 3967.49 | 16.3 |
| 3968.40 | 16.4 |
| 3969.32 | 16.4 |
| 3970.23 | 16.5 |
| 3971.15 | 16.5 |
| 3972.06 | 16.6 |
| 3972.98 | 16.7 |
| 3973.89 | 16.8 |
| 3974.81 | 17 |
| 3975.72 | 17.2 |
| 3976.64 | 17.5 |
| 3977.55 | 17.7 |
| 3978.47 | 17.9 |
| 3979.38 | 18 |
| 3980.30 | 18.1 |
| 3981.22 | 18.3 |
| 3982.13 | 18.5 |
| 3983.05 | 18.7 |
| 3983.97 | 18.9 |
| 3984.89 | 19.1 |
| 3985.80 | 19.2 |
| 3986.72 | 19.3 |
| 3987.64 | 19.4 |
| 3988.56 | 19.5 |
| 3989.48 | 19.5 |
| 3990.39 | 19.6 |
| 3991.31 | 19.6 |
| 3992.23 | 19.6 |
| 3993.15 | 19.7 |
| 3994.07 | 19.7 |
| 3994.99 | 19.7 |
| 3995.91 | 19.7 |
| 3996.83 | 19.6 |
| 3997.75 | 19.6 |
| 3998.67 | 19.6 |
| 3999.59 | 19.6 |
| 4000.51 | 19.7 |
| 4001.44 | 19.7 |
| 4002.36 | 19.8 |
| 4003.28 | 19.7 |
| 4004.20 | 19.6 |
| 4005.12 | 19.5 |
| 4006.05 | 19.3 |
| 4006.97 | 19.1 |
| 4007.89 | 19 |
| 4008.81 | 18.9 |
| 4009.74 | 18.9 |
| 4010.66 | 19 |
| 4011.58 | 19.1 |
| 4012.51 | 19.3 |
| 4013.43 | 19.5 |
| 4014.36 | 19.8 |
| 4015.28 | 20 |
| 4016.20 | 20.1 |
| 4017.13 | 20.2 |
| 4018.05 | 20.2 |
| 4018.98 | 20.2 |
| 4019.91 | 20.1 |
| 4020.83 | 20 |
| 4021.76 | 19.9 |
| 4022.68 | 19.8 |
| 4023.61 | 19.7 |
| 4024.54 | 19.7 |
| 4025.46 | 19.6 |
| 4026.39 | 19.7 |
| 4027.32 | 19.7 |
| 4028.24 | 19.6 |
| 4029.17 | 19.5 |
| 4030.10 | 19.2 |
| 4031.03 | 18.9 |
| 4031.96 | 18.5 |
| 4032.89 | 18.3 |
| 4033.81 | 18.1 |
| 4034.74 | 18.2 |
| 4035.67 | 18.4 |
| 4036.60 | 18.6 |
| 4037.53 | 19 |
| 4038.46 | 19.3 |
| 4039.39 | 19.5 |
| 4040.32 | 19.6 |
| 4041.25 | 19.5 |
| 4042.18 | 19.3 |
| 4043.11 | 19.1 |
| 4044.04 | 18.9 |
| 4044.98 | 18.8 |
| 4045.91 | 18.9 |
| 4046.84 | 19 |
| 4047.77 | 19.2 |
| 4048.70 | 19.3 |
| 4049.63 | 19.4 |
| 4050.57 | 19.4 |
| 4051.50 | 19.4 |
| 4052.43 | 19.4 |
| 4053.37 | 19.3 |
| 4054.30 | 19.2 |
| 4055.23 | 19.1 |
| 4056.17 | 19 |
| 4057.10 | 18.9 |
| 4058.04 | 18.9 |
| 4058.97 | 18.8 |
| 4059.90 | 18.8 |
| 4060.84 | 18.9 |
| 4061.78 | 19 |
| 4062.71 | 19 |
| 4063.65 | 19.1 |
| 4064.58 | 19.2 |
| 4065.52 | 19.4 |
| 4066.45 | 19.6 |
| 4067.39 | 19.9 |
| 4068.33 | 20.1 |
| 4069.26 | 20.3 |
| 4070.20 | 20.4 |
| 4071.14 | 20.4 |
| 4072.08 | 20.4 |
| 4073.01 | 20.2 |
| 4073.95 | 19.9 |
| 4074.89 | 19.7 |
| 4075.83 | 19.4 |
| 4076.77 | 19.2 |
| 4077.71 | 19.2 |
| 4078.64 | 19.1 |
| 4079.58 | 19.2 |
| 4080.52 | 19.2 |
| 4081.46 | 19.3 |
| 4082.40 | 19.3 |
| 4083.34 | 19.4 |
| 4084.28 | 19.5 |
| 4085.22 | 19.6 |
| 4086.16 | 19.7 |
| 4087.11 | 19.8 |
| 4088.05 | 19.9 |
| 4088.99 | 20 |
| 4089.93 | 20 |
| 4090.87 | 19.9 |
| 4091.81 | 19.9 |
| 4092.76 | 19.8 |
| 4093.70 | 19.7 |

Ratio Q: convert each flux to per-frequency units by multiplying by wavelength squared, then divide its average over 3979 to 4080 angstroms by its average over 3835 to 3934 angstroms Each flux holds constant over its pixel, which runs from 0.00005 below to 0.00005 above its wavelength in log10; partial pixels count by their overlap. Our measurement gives 1.15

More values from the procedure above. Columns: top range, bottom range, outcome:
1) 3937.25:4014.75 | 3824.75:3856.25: 1.17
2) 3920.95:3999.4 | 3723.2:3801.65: 1.05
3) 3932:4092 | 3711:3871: 1.16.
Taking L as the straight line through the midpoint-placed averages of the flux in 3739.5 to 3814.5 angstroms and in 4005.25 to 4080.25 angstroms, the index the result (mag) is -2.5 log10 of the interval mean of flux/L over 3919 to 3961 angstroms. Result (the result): 0.134 mag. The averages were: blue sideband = 17.9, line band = 16.6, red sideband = 19.4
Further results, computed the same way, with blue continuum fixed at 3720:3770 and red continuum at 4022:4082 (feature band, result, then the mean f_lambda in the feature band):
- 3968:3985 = 0.100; 17.5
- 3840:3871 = 0.028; 18.5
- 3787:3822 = 0.072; 17.7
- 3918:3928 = 0.151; 16.6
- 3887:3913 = 0.046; 18.3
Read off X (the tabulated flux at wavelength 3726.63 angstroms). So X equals 21.7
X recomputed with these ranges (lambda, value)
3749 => 17.4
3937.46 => 15.8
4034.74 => 18.2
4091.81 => 19.9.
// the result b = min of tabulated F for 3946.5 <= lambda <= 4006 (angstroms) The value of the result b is 16.3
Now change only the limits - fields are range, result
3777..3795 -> 17.1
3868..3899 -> 17.5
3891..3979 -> 14.9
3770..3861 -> 15.5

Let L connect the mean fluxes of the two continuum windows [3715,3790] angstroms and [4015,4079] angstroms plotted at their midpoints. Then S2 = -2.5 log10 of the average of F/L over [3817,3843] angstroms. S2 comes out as 0.15 mag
